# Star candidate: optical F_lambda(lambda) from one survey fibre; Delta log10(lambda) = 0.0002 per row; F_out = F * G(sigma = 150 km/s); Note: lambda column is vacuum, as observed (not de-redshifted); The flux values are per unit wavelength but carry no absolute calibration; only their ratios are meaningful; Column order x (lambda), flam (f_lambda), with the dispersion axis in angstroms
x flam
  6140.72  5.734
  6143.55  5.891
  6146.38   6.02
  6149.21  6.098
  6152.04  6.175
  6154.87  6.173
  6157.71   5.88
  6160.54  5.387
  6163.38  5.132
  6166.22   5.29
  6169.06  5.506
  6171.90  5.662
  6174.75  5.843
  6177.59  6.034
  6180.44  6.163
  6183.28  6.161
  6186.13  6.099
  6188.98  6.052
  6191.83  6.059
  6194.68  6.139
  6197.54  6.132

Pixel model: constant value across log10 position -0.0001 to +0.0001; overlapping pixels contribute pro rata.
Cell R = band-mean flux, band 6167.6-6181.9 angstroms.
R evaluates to 5.84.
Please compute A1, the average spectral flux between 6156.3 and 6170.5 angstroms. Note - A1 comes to 5.44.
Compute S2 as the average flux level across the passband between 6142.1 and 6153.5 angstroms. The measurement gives 6.05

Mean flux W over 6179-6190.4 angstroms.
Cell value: 6.12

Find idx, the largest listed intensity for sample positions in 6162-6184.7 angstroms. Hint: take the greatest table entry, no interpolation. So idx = 6.163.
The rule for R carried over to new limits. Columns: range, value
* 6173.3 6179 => 5.93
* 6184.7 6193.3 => 6.07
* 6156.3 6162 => 5.63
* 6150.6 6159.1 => 6.08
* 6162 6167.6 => 5.21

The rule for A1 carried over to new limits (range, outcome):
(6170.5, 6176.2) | 5.75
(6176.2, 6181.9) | 6.1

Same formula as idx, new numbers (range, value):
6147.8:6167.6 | 6.175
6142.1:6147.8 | 6.02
